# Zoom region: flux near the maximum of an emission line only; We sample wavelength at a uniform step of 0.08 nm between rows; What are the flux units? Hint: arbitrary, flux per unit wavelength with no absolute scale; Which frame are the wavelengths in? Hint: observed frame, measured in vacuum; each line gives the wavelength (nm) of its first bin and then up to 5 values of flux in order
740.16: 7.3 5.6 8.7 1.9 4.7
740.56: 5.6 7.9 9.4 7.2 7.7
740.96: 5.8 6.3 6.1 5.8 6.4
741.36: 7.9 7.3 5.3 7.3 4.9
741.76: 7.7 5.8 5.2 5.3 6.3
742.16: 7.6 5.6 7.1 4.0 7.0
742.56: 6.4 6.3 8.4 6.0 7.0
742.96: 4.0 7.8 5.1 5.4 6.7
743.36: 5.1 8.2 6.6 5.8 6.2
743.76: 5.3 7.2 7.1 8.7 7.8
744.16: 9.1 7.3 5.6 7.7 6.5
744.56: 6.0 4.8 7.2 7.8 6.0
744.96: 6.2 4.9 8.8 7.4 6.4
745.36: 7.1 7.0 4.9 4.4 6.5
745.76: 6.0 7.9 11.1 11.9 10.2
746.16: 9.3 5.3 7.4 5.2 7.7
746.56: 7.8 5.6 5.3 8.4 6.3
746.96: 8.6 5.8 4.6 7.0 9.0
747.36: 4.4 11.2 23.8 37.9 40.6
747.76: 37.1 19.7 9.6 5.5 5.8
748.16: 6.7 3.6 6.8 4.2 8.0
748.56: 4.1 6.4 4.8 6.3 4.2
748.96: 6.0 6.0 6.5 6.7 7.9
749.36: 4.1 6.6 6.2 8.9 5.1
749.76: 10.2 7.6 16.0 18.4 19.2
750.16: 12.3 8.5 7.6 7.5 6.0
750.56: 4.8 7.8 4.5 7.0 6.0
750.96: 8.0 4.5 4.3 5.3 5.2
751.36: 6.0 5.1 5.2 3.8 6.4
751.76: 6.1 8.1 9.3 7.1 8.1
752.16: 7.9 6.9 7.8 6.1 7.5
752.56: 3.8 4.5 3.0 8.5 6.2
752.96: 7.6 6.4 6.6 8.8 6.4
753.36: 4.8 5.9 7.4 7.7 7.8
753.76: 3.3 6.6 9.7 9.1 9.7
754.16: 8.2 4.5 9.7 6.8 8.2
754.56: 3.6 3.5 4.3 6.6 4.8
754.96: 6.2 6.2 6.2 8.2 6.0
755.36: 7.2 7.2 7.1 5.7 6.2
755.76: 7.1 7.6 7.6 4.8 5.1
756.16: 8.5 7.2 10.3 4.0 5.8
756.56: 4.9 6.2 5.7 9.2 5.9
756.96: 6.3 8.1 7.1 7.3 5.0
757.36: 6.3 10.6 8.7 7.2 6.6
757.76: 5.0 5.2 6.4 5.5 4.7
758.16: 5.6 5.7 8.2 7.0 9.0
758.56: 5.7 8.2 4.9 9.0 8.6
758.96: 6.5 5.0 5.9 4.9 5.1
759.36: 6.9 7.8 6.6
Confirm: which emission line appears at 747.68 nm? H-alpha 6563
